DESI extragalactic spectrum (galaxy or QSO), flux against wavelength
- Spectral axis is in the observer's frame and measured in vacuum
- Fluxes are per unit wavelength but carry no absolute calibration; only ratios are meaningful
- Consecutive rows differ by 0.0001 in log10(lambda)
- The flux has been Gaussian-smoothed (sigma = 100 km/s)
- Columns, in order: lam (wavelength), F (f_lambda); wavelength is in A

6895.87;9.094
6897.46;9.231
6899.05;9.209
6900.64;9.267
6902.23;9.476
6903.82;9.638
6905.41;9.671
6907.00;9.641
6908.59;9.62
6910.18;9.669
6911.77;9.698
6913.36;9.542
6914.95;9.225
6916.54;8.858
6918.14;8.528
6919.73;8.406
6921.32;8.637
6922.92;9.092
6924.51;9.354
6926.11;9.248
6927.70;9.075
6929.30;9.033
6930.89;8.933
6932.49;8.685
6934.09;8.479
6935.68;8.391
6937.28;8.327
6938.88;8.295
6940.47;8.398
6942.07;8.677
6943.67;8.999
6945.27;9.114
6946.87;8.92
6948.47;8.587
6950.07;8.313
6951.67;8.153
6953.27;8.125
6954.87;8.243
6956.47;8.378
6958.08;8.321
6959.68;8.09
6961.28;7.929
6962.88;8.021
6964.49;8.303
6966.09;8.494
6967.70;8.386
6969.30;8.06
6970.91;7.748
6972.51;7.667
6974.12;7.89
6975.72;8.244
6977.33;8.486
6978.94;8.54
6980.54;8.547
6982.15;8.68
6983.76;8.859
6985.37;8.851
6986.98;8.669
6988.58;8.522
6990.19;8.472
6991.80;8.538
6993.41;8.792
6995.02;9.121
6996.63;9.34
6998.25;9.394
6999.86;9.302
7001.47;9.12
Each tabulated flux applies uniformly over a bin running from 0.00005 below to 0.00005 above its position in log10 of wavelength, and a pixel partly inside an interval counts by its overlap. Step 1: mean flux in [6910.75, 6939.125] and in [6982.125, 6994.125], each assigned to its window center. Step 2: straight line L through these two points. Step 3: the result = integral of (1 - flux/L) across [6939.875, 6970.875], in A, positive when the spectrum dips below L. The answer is 1.4 A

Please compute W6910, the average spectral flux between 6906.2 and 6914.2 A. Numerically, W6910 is 9.64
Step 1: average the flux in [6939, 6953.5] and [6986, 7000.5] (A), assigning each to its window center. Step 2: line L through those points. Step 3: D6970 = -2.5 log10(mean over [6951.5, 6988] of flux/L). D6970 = 0.058 mag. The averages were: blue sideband 8.59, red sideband 8.9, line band 8.3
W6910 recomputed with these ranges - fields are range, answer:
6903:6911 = 9.65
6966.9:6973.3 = 7.97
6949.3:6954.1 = 8.2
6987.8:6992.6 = 8.51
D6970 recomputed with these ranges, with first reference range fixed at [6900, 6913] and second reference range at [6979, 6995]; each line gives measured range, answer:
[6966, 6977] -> 0.102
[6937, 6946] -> 0.066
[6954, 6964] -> 0.105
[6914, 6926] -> 0.064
